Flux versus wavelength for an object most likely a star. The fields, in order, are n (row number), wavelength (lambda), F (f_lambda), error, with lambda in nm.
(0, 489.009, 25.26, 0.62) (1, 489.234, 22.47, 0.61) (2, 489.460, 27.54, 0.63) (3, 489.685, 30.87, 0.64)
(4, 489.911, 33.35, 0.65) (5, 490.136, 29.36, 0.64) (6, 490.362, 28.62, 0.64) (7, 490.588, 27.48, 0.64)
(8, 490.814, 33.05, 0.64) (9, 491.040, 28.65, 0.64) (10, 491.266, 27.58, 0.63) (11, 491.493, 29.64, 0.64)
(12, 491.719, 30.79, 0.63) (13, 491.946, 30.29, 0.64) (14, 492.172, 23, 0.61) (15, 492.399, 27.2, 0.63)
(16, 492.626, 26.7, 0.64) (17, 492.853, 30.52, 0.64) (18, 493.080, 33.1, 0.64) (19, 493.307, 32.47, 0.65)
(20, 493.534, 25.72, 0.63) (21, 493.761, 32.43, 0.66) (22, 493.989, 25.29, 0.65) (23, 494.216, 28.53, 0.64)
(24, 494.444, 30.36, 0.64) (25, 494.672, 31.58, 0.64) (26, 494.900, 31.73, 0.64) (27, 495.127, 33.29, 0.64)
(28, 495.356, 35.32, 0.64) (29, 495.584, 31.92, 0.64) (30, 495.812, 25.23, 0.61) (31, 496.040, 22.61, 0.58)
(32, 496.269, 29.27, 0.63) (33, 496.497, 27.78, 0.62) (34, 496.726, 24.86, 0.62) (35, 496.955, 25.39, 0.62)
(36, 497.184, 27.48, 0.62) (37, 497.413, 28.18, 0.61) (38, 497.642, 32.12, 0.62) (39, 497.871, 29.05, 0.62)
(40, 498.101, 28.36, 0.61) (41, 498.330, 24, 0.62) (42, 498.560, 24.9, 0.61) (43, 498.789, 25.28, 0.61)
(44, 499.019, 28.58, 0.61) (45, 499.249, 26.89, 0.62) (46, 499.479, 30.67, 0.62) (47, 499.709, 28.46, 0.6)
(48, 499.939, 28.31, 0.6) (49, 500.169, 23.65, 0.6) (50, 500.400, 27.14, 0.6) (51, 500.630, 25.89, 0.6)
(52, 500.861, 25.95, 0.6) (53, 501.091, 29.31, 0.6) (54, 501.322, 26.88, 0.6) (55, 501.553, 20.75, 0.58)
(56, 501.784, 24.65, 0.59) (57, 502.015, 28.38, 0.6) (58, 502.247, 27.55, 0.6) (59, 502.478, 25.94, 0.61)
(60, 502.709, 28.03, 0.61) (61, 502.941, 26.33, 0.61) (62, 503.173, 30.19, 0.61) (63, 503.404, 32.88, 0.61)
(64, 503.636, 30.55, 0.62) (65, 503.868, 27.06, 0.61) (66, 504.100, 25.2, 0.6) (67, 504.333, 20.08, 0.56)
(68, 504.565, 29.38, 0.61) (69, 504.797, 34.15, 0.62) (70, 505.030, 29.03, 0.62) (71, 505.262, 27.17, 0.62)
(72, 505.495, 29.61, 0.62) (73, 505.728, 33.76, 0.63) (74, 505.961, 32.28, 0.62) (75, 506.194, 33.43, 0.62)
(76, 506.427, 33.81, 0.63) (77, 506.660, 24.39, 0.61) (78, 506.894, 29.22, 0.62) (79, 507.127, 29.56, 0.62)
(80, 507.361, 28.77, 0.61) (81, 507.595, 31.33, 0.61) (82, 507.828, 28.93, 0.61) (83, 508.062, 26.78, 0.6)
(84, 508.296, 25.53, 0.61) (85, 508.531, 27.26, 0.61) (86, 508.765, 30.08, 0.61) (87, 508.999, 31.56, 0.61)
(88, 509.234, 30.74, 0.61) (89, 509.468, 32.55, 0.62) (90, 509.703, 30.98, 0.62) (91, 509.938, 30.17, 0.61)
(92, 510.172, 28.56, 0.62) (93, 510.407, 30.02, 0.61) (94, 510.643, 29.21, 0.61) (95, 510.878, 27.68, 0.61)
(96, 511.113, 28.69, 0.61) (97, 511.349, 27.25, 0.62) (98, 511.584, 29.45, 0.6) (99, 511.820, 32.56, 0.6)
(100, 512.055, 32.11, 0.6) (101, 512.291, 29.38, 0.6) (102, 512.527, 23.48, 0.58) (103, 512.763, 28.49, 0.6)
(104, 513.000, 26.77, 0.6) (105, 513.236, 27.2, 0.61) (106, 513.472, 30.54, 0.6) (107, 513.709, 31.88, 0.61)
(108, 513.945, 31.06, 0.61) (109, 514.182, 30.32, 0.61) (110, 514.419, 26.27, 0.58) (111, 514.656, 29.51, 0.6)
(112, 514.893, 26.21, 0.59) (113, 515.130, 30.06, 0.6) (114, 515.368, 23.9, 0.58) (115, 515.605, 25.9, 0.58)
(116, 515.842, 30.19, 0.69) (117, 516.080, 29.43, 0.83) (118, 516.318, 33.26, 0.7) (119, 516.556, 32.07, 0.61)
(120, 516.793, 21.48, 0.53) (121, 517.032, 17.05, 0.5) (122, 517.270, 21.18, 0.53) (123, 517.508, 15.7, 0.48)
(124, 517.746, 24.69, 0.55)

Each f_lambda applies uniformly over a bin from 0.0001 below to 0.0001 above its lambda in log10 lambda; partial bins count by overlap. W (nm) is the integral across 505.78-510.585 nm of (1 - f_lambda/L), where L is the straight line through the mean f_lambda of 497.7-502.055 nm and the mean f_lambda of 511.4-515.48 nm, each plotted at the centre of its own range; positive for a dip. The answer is -0.32 nm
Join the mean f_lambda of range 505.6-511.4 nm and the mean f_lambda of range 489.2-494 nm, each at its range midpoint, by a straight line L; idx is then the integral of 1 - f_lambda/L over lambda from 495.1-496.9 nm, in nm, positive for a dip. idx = 0.05 nm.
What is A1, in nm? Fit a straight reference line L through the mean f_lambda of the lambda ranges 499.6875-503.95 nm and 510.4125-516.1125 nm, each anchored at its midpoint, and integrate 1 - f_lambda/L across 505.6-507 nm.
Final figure -0.17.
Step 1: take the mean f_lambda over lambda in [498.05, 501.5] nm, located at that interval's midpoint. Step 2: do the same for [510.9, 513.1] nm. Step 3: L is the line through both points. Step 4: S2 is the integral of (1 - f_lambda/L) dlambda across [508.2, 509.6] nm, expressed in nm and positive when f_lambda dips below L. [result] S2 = -0.07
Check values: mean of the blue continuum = 26.8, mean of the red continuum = 28.7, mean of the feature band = 29.7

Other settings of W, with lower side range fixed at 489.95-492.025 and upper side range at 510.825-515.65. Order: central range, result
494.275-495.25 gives -0.07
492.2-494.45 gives 0.04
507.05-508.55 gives 0.02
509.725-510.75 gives -0.03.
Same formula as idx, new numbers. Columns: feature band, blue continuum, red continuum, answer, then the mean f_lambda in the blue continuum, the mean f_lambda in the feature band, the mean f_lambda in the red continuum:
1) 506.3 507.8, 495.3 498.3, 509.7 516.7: -0.04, 28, 29.5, 29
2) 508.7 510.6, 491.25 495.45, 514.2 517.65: -0.25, 29.8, 30.5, 26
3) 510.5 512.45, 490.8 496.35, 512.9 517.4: -0.11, 29.4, 29.4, 27.6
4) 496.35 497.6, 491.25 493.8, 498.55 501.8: 0.02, 29.1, 27.1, 26.6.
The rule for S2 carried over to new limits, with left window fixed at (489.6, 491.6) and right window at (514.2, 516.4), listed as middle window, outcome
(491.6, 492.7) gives 0.077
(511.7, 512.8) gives -0.029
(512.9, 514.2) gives -0.055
